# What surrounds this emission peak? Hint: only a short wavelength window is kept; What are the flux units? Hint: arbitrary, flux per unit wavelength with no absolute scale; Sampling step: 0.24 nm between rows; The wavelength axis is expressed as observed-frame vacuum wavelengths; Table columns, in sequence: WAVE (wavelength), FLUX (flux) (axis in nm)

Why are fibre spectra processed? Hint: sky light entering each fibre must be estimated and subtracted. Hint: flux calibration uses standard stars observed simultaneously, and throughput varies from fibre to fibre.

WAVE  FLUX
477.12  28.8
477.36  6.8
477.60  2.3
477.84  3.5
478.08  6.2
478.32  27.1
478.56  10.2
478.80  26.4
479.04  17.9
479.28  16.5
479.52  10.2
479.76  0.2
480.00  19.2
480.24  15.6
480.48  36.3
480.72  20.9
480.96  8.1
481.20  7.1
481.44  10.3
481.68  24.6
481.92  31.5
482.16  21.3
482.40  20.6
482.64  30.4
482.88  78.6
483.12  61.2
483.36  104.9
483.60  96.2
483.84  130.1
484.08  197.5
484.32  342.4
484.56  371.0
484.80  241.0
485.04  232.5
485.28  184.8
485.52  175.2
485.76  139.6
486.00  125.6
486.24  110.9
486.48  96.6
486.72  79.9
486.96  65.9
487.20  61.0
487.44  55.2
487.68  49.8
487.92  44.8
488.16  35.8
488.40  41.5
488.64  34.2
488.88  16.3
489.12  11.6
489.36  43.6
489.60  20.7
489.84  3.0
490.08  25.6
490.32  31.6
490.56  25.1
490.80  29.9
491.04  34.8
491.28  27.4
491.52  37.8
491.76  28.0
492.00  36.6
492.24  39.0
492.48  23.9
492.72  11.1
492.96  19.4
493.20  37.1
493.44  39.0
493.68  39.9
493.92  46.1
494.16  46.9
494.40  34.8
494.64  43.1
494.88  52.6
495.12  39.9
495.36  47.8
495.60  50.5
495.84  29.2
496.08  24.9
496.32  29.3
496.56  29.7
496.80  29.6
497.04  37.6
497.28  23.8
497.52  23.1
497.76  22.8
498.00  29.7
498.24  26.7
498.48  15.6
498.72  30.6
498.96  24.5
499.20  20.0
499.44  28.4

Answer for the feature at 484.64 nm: Lyman alpha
